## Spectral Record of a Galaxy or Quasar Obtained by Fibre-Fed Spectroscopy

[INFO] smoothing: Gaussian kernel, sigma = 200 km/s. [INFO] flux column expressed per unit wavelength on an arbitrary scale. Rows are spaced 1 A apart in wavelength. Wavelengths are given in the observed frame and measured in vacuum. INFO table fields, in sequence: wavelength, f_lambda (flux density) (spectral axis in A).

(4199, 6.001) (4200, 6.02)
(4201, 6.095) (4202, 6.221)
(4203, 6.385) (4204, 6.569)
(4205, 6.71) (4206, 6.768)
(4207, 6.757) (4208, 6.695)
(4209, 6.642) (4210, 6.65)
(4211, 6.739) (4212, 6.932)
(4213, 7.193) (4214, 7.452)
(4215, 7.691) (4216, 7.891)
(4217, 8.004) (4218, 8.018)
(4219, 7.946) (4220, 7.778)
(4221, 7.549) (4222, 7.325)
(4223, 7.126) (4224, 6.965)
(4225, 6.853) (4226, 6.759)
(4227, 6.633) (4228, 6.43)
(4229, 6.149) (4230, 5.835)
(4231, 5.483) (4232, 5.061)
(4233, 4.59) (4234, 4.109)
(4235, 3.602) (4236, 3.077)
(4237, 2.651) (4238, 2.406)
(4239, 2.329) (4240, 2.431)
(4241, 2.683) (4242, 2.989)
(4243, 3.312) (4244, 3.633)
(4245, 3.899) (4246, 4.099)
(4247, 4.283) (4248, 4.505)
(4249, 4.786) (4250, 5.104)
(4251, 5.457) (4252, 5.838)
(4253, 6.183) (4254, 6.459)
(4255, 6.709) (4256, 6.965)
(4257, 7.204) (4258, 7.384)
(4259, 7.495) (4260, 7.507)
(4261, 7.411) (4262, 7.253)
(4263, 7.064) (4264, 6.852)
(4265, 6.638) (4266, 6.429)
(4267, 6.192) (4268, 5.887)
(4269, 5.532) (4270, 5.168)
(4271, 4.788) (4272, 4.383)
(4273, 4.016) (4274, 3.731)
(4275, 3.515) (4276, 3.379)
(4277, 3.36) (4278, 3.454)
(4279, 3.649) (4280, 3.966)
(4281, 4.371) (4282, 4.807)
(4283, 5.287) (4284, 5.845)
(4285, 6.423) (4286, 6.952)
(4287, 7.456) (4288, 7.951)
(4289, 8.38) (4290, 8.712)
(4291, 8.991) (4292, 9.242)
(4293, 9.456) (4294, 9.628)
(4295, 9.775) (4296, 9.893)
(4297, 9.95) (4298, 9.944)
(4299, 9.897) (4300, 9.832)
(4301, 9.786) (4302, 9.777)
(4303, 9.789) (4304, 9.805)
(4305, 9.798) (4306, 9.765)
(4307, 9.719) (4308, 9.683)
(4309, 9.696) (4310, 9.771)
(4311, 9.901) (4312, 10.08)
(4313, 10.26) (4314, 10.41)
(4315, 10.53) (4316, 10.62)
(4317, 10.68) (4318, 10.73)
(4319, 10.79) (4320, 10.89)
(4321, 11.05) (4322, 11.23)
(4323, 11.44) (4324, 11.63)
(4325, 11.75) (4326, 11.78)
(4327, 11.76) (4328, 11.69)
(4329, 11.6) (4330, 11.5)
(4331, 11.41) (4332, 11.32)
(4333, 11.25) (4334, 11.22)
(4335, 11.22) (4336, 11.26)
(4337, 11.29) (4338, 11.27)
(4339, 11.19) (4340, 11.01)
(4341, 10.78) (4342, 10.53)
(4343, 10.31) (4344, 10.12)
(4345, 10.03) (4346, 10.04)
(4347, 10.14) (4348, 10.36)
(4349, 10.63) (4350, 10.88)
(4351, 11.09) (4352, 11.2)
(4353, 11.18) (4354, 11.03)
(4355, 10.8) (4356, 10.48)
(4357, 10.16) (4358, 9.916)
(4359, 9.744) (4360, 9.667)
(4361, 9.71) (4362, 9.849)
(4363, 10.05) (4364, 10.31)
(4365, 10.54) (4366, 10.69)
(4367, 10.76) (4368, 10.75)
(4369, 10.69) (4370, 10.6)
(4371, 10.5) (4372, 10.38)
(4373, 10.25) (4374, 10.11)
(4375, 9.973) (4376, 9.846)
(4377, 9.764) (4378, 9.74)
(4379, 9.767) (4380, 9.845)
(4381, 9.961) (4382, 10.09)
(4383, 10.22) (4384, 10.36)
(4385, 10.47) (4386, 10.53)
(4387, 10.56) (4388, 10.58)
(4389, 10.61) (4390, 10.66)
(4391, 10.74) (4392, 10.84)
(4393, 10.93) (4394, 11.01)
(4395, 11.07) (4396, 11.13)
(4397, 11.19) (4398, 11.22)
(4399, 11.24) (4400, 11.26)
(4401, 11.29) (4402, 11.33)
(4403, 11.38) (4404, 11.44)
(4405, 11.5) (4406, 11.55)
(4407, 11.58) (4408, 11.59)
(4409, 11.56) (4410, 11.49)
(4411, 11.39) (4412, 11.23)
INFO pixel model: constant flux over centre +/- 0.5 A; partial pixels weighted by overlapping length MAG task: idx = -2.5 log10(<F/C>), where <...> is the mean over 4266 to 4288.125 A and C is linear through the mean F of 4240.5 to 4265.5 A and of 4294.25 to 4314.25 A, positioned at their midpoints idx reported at 0.46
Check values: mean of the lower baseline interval 5.67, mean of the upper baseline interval 9.87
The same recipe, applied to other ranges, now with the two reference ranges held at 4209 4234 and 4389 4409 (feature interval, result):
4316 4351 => -0.153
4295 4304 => -0.130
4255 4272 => 0.195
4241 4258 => 0.428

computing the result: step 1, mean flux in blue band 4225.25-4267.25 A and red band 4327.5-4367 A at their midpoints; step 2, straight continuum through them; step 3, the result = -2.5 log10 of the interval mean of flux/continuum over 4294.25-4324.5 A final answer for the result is -0.18 mag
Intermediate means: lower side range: 5.29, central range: 10.2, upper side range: 10.7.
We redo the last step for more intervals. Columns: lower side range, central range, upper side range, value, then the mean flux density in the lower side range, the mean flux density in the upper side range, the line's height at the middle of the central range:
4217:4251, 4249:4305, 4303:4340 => 0.16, 5.09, 10.8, 7.91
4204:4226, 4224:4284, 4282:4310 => 0.49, 7.2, 8.88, 8.01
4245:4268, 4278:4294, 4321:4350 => 0.20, 6.2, 11.1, 8.02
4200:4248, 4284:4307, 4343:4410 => -0.13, 5.72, 10.6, 8.01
